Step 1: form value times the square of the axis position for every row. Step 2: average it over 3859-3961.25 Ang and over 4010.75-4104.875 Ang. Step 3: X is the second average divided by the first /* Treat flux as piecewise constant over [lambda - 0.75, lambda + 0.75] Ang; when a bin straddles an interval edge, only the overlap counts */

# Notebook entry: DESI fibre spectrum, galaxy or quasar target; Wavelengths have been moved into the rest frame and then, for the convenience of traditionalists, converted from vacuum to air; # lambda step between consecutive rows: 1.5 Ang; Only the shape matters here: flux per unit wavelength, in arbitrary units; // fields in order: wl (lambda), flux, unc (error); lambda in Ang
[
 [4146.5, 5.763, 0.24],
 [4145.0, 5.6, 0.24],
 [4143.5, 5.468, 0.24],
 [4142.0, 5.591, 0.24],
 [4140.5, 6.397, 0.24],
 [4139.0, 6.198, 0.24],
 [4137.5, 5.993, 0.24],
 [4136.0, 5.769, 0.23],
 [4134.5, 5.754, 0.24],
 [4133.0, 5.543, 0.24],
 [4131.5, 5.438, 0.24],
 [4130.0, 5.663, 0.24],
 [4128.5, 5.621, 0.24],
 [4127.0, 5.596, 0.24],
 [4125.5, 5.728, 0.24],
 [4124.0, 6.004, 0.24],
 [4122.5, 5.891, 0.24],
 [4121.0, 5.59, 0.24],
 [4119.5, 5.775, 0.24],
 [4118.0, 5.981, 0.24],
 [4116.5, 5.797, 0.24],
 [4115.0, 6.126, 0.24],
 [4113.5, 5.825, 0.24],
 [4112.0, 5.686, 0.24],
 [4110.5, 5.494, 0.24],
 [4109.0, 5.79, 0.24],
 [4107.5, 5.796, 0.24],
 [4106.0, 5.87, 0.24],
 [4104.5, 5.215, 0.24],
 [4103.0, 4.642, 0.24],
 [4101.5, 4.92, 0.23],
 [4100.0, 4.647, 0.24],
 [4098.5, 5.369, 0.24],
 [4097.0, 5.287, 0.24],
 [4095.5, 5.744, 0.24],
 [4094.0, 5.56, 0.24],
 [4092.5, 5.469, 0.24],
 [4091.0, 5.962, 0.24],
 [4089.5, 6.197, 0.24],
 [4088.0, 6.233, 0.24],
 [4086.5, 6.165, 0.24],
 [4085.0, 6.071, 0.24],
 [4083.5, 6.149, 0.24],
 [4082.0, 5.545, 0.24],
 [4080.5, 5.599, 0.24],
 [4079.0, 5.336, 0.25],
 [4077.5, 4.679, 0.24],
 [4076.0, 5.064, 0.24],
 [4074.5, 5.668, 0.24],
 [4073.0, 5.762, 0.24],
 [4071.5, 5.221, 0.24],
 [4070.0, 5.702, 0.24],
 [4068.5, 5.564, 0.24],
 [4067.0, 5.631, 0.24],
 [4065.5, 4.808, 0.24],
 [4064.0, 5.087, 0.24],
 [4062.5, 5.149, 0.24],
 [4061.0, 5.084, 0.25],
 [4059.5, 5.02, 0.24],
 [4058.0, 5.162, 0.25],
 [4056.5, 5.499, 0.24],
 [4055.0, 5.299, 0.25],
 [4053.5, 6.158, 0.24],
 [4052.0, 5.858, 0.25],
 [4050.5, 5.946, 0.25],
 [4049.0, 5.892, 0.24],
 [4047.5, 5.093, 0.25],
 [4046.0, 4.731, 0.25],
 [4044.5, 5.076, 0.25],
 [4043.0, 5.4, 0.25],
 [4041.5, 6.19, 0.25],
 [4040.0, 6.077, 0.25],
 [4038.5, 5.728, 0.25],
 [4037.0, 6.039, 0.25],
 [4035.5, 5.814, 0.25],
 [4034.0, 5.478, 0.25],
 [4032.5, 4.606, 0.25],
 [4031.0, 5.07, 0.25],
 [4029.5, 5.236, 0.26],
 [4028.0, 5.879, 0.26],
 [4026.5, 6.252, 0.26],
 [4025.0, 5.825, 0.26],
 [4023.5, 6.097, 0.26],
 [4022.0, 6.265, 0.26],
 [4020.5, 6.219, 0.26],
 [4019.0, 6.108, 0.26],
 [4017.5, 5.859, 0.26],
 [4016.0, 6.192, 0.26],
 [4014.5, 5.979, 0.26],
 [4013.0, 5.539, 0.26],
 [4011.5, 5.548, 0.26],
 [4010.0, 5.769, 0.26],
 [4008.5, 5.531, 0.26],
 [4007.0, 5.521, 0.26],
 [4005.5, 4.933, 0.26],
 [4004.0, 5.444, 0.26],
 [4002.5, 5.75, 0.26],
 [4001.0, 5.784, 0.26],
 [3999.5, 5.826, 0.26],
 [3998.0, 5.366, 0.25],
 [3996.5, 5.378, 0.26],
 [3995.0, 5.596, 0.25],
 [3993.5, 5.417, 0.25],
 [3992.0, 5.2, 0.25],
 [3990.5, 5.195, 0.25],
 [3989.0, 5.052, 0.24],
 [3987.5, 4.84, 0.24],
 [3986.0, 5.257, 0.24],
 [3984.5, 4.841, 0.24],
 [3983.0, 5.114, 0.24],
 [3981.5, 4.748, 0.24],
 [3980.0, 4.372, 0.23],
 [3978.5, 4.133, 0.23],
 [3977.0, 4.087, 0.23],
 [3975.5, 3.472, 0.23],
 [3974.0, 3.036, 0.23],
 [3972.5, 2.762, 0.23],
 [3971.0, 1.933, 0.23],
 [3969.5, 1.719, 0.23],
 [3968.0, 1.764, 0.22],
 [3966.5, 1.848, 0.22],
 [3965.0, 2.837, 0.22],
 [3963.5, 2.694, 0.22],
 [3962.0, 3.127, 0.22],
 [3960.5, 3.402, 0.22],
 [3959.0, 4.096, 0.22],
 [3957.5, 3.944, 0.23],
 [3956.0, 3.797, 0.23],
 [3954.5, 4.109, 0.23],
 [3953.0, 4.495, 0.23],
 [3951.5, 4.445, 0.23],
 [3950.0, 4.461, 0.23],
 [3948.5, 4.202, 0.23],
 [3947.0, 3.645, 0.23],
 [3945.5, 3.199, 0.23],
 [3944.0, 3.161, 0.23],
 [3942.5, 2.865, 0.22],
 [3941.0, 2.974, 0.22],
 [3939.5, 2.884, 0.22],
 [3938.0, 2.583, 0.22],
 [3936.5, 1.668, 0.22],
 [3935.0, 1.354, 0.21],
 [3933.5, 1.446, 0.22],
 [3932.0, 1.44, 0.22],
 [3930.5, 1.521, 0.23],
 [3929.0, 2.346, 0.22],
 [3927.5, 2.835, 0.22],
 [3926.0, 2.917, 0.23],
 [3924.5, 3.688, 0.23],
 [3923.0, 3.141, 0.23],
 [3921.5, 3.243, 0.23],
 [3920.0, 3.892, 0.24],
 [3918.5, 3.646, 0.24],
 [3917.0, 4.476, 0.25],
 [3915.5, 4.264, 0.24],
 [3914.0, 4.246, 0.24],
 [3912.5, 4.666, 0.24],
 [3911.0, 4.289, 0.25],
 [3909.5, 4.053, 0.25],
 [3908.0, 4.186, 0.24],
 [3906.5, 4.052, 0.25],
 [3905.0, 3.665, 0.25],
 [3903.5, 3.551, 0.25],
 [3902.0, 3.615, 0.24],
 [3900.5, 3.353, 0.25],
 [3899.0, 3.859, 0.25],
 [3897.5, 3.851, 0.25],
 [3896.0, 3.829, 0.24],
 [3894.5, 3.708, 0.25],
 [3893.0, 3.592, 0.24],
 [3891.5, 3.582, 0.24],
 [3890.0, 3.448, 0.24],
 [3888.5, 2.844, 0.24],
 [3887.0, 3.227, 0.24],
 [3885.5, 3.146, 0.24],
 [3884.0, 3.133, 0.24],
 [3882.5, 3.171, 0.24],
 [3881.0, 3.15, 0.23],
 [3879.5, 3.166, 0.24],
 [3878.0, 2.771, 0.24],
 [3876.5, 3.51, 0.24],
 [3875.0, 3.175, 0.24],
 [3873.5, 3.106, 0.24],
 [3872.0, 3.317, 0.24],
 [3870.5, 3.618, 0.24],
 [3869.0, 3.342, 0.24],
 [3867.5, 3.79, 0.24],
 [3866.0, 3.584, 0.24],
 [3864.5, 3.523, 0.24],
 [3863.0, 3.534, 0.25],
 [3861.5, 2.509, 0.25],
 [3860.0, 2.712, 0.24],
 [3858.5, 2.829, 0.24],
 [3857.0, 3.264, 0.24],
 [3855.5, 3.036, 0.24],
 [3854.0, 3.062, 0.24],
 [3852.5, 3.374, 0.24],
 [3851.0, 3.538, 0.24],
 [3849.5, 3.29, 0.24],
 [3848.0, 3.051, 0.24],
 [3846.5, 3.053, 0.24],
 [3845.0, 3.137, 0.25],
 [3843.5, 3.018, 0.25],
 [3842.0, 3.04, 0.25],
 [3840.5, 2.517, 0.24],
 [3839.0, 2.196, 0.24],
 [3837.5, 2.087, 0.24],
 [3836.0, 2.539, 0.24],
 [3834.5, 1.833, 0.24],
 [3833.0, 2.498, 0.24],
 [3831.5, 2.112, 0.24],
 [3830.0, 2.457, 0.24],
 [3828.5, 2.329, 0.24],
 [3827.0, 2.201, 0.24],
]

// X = 1.77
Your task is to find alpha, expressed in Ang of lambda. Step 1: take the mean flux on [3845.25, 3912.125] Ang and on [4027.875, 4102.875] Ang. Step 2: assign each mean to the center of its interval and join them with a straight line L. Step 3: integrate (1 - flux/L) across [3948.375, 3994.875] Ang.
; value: 5.75 Ang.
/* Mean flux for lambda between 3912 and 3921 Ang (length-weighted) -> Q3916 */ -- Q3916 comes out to 4.16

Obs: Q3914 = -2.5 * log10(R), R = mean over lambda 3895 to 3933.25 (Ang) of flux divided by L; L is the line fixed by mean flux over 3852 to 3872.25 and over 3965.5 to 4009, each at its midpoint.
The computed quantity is 0.06 mag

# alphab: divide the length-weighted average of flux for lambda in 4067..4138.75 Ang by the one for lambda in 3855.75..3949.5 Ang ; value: 1.72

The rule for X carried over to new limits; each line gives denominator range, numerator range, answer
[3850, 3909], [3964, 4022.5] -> 1.49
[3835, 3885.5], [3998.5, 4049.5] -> 1.99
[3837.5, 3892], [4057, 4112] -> 1.94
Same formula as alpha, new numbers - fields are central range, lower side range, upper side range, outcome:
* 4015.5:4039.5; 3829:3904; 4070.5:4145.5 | -4.9 Ang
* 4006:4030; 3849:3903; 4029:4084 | -4.2 Ang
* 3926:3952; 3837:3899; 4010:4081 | 8.8 Ang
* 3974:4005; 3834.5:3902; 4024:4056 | -0.6 Ang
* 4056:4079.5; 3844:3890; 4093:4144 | -0.6 Ang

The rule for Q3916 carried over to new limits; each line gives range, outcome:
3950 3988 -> 3.64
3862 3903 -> 3.4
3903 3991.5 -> 3.49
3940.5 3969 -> 3.41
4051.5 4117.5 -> 5.52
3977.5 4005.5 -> 5.17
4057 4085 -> 5.37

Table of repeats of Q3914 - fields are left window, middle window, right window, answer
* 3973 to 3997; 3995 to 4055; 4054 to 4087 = -0.13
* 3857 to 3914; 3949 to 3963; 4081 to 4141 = 0.05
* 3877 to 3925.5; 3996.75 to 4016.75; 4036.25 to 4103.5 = -0.17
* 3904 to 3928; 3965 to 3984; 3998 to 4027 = 0.48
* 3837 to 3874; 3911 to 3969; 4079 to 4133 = 0.23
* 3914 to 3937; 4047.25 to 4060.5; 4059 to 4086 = -0.10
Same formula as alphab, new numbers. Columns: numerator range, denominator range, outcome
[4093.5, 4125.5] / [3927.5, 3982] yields 1.82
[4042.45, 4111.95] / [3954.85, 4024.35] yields 1.18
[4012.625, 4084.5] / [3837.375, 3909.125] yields 1.70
